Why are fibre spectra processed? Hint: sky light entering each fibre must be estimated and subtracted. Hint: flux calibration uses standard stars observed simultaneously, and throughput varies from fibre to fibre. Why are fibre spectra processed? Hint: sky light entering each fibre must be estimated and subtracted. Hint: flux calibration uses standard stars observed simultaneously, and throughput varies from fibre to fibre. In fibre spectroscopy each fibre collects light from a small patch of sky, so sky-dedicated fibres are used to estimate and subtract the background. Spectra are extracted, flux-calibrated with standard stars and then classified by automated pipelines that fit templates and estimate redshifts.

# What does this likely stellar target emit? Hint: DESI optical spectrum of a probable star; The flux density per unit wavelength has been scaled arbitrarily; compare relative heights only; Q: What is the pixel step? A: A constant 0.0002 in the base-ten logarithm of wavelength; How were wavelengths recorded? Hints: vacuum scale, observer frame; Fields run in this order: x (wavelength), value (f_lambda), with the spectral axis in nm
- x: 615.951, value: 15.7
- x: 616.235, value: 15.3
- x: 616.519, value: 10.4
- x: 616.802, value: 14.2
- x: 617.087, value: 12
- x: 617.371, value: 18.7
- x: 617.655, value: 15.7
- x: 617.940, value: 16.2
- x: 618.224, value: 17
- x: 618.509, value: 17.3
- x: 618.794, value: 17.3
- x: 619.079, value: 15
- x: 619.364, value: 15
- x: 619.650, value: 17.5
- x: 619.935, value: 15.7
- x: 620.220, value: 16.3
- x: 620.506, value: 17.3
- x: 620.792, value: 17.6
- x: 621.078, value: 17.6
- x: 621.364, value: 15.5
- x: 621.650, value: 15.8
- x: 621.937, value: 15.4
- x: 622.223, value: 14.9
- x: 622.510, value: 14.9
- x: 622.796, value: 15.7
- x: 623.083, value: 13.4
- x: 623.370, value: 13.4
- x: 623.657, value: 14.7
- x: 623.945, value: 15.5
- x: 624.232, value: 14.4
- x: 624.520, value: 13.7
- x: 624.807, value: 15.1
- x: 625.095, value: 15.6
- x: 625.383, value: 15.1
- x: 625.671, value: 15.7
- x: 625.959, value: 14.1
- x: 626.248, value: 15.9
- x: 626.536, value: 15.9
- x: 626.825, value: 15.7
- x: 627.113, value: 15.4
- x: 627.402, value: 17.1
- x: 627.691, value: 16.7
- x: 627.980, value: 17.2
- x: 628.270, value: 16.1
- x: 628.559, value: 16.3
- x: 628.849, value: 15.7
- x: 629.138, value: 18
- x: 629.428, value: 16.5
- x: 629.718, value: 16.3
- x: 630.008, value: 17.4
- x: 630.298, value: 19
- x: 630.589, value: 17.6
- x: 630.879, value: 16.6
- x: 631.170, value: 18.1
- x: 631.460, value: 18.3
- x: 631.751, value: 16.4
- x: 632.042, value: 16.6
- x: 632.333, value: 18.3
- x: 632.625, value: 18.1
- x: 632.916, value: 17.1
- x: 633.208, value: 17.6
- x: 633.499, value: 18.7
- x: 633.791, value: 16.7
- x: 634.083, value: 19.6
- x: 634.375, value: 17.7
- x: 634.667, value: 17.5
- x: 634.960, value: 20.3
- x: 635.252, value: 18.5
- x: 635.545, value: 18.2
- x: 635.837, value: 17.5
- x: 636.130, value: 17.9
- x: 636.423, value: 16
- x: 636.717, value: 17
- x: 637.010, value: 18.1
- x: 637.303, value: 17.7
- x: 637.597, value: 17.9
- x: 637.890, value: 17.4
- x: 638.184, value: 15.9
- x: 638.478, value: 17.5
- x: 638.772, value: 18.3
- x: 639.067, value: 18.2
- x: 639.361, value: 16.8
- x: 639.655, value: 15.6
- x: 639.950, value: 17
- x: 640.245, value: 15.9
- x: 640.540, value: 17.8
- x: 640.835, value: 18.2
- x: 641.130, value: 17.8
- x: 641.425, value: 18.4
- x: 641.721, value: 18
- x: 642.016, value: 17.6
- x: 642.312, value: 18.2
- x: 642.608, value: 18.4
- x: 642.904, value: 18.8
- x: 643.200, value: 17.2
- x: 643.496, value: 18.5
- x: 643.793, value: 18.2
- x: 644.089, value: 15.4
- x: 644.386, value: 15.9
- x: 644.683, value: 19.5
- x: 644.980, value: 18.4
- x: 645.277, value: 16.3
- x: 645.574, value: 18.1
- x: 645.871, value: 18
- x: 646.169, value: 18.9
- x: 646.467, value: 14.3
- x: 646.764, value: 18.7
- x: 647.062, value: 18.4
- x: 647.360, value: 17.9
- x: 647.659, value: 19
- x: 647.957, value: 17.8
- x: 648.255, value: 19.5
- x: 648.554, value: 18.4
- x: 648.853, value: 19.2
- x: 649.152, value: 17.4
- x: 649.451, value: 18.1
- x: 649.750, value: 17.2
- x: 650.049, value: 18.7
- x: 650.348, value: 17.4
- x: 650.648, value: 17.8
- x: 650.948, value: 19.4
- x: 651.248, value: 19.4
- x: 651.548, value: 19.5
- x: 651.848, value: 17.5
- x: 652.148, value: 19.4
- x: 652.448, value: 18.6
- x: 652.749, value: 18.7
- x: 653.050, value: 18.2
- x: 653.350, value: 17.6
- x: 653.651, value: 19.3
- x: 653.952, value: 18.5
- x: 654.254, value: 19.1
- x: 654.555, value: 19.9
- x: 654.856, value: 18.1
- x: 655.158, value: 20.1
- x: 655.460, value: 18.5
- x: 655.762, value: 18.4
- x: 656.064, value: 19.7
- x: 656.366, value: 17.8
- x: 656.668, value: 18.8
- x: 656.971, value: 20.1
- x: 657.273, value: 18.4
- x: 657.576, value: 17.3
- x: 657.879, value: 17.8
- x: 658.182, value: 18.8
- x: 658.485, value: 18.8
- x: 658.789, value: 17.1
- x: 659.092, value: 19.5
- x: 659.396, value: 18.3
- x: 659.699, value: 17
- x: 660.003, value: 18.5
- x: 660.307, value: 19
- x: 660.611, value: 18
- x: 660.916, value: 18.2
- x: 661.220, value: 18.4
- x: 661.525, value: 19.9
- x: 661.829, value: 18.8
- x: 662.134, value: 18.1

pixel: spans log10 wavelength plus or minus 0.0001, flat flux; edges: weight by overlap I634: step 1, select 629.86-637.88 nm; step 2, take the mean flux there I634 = 17.8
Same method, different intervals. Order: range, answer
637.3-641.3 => 17.3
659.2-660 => 17.9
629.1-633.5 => 17.5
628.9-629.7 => 16.9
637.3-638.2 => 17.3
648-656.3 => 18.6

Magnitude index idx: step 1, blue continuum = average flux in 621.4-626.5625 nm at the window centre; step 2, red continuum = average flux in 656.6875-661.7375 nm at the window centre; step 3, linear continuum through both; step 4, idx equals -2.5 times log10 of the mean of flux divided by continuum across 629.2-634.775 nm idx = -0.120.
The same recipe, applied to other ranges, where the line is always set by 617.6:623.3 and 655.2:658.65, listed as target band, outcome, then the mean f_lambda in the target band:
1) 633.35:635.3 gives -0.09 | 18.4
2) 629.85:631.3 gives -0.06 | 17.7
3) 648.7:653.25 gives -0.01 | 18.4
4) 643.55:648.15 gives 0.01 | 17.7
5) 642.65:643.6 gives -0.03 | 18.2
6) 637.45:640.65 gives 0.02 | 17.1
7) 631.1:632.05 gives -0.04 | 17.4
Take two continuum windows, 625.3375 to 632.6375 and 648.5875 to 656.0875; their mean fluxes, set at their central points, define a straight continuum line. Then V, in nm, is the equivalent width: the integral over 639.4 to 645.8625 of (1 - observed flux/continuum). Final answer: 0.09 nm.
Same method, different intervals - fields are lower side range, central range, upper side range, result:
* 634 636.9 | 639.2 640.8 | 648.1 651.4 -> 0.12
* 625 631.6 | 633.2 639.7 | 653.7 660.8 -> -0.23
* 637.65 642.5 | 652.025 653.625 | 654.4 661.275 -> -0.03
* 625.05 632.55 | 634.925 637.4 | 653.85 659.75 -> -0.09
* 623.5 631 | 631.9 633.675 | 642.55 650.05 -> -0.12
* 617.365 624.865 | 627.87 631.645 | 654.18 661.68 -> -0.17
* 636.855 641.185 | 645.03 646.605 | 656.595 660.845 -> 0.04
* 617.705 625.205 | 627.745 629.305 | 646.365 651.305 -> -0.03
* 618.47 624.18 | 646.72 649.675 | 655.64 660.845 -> -0.12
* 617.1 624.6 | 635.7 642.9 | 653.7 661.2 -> -0.13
